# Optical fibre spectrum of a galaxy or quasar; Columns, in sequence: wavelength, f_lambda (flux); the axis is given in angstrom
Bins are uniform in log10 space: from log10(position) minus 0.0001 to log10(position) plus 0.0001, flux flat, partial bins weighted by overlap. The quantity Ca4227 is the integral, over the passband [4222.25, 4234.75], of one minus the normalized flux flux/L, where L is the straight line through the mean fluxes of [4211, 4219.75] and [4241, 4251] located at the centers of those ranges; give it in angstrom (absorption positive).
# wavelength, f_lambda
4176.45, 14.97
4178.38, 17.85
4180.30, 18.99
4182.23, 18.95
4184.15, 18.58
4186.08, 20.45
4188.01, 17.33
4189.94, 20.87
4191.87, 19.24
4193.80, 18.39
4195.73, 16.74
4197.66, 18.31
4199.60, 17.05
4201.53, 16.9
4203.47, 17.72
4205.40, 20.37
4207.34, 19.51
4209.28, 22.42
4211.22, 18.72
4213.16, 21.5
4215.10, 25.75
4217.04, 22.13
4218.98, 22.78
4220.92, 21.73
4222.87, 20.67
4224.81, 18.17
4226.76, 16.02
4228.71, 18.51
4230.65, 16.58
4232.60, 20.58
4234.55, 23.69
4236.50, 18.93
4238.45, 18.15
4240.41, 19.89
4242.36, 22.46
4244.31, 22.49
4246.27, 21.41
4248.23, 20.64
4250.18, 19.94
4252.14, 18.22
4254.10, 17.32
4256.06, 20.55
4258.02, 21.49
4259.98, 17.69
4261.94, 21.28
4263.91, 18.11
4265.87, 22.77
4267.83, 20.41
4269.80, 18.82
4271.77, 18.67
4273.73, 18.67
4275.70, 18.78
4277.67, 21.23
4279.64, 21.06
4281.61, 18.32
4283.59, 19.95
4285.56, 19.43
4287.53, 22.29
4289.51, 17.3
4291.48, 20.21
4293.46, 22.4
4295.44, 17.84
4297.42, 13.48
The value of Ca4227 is 1.8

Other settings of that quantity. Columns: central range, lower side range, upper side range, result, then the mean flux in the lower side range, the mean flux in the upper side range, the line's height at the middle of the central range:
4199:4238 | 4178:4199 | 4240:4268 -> -1.1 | 18.7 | 20.3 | 19.4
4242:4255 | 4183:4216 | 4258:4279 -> -0.4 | 19.4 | 19.8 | 19.7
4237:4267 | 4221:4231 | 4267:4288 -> -1.7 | 18.4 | 19.7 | 19.1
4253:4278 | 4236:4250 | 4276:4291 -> 0.7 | 20.6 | 19.9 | 20.2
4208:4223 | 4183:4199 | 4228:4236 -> -2.0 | 18.7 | 19.8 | 19.4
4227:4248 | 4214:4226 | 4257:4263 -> 0.9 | 21.8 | 20.1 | 21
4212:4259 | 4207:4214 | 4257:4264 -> -0.4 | 20.6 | 19.8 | 20.2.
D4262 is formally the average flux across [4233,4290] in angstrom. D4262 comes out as 20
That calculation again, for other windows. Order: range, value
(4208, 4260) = 20.4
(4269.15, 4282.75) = 19.4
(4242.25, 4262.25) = 20.2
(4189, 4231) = 19.6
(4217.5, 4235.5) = 19.9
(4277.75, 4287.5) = 20.1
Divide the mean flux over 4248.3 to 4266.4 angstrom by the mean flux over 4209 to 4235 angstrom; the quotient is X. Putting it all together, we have 1.0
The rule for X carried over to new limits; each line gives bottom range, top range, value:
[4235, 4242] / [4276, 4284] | 1.02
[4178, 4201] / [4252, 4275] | 1.05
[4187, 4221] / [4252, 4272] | 0.99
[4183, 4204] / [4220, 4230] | 1.03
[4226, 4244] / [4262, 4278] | 1.01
